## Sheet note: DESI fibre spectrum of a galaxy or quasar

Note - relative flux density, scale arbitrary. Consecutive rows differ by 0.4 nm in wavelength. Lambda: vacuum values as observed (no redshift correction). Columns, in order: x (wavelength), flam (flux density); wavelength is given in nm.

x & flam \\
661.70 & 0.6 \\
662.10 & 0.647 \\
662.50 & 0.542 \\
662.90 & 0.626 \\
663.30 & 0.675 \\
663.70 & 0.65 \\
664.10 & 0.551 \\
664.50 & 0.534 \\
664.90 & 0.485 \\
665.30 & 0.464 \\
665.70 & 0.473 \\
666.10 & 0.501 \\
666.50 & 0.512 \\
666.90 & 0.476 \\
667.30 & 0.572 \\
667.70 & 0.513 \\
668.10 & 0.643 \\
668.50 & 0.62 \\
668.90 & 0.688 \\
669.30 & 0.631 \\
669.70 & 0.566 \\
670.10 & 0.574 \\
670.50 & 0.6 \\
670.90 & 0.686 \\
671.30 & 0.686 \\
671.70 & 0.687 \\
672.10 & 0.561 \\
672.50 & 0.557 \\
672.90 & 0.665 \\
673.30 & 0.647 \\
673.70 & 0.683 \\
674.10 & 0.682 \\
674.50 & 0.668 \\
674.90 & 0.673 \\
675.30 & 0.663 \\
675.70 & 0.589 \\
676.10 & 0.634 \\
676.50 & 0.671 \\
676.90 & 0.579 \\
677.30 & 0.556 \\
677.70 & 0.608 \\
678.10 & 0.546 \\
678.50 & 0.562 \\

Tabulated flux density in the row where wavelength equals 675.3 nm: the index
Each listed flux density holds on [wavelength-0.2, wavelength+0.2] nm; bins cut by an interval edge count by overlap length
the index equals 0.663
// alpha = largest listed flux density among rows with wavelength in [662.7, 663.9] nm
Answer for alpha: 0.675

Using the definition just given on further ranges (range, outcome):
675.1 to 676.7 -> 0.671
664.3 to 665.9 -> 0.534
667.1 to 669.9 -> 0.688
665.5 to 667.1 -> 0.512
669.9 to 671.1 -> 0.686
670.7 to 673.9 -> 0.687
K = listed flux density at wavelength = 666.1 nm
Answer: 0.501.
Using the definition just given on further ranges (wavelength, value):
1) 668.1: 0.643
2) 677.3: 0.556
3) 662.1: 0.647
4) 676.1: 0.634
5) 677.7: 0.608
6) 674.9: 0.673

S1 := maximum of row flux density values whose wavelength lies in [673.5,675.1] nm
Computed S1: 0.683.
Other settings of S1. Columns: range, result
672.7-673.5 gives 0.665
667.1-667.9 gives 0.572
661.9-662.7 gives 0.647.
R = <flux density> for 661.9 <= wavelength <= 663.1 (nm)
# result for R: 0.605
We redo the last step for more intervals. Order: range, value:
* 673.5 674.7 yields 0.678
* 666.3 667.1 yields 0.494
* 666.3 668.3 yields 0.543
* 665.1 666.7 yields 0.488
